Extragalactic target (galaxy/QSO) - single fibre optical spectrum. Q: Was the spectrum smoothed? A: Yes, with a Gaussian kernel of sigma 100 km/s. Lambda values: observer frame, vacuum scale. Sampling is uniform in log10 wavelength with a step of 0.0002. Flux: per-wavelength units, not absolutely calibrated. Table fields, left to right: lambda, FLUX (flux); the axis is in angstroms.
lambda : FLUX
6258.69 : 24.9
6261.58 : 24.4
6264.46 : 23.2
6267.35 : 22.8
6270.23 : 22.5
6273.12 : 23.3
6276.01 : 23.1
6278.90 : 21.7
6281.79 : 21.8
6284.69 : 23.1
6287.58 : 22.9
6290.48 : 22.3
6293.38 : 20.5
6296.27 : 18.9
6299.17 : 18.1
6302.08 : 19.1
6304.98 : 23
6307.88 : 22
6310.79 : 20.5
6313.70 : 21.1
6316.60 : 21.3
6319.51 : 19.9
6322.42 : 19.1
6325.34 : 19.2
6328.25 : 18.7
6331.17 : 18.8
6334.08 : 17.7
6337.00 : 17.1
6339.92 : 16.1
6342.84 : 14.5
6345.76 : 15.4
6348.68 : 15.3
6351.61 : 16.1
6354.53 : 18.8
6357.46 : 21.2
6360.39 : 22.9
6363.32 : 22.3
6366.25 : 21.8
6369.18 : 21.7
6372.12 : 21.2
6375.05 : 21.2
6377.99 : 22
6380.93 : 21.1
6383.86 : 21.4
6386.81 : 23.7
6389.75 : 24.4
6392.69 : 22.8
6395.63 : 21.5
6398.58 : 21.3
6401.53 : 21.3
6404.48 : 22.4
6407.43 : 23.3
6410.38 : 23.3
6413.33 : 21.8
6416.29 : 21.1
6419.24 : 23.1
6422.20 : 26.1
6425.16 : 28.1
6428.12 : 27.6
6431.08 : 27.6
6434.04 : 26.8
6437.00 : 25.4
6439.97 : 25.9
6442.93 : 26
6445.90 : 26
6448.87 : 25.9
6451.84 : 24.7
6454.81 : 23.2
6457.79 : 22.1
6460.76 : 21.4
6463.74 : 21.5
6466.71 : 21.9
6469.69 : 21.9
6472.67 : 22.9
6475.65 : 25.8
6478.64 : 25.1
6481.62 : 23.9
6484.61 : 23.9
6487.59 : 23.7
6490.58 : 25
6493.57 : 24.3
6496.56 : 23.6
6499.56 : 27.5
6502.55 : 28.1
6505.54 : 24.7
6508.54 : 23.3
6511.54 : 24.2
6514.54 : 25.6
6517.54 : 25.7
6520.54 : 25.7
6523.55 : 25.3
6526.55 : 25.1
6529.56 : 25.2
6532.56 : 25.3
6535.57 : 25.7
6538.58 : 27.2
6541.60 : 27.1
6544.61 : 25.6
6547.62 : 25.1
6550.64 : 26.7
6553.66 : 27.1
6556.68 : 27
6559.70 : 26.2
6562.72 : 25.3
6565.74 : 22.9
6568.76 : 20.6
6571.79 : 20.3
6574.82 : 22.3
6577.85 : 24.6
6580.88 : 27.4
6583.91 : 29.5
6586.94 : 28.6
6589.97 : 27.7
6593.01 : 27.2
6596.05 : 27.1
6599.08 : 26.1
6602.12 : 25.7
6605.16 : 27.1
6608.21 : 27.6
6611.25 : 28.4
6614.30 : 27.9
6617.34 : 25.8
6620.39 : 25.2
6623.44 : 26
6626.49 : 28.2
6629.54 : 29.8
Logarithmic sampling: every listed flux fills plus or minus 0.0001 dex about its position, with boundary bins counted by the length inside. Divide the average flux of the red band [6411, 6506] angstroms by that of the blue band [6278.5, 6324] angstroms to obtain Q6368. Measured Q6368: 1.17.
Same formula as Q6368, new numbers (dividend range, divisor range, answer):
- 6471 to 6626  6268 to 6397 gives 1.25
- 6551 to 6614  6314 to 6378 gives 1.36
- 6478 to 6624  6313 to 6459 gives 1.17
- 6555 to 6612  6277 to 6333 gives 1.25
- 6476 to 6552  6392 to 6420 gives 1.14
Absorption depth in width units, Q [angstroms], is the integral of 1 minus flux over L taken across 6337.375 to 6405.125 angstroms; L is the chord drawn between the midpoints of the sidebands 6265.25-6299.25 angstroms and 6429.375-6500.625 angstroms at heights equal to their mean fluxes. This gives 8.1 angstroms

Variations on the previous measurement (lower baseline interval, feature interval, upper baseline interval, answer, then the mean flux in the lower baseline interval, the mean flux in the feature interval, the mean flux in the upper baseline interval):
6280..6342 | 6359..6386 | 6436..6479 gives -0.2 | 20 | 21.8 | 23.9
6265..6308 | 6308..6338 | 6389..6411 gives 3.3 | 21.7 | 19.5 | 22.4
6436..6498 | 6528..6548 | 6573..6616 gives -0.2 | 24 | 25.9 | 26.9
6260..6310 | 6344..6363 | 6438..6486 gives 3.5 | 21.9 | 18.5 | 23.9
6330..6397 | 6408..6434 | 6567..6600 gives -4.2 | 20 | 24.9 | 25.6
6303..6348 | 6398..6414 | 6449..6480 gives -0.7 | 18.9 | 22.3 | 23.2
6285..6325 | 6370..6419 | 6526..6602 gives 0.7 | 20.7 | 22.1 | 25.7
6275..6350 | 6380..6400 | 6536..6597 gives -0.8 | 19.6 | 22.4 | 25.8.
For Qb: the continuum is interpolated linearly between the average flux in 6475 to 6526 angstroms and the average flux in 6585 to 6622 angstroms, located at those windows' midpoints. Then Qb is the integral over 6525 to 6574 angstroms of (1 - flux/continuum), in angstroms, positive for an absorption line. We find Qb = 1.6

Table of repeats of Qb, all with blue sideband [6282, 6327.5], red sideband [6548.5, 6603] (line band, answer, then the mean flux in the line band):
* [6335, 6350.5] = 4.1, 15.8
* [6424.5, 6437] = -2.3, 27.2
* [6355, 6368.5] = 0.0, 21.8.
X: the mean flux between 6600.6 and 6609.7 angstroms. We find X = 26.8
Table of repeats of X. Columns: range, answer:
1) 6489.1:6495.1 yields 24.6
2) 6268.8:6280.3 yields 22.7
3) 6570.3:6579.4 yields 22.4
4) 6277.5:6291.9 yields 22.4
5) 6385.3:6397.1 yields 23.1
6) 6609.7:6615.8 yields 28.1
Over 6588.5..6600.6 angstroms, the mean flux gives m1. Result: 27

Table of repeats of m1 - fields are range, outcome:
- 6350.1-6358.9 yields 18.7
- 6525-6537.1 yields 25.3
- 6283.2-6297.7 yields 21.5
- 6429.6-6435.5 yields 27.2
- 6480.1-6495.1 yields 24.2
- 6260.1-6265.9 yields 23.8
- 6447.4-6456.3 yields 24.6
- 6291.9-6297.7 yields 19.7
